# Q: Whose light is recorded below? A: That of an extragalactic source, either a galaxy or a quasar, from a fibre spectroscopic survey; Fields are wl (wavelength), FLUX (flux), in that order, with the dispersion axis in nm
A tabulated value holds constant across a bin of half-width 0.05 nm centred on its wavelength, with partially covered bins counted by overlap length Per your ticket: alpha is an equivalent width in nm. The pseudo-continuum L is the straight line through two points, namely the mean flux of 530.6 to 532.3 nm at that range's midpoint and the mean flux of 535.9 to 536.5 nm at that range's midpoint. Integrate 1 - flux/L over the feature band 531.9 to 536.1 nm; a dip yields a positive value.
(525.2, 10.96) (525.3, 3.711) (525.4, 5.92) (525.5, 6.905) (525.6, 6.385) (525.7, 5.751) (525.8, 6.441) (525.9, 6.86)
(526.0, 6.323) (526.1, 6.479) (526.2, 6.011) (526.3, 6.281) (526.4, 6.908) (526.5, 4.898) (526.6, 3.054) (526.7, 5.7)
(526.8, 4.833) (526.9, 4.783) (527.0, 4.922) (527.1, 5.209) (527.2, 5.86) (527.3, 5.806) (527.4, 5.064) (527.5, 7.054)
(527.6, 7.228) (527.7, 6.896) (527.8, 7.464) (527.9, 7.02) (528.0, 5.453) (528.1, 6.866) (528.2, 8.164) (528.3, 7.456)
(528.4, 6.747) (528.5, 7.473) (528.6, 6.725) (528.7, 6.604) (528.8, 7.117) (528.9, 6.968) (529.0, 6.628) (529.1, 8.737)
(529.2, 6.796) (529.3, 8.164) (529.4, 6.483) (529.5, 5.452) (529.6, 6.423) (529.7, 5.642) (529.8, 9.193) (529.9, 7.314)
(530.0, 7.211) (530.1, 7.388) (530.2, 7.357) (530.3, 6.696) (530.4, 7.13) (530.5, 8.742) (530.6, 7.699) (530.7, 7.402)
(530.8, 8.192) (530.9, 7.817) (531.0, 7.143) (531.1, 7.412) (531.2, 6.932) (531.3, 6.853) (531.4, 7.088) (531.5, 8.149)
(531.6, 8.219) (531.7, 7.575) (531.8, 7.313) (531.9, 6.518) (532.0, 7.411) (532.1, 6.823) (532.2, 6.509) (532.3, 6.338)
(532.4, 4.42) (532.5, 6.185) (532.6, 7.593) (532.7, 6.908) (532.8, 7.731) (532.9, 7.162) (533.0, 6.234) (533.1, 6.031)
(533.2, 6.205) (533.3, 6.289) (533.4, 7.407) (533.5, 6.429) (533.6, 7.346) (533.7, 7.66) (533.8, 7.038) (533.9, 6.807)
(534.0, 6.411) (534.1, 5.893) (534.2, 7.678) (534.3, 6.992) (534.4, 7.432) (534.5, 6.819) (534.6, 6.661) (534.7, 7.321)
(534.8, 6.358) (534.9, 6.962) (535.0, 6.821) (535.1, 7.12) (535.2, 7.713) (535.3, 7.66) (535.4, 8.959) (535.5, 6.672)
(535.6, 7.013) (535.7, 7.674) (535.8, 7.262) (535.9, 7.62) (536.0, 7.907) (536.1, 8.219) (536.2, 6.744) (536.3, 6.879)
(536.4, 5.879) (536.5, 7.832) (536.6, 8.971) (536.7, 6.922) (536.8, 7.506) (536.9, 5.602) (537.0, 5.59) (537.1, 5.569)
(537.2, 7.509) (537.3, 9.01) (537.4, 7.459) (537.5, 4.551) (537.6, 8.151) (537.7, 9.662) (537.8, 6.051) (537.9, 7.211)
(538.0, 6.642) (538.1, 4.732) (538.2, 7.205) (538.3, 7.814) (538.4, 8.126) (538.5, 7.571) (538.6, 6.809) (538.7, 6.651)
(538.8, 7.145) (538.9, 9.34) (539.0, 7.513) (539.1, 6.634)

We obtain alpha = 0.17 nm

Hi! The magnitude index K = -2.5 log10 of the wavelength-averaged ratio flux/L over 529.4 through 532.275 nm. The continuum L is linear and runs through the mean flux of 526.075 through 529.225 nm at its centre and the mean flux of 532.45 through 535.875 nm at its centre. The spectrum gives -0.090 mag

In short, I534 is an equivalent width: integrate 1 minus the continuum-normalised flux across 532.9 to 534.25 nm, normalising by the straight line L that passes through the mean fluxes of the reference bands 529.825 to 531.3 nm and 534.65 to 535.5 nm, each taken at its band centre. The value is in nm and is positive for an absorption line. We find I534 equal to 0.12 nm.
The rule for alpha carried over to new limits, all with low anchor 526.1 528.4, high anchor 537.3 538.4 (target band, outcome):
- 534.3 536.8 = -0.158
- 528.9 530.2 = -0.172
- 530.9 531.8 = -0.135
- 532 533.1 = -0.003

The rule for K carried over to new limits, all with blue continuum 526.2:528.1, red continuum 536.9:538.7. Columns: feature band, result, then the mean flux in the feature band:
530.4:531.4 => -0.20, 7.53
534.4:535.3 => -0.06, 7.04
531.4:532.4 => -0.12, 7.06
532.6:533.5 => -0.05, 6.78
